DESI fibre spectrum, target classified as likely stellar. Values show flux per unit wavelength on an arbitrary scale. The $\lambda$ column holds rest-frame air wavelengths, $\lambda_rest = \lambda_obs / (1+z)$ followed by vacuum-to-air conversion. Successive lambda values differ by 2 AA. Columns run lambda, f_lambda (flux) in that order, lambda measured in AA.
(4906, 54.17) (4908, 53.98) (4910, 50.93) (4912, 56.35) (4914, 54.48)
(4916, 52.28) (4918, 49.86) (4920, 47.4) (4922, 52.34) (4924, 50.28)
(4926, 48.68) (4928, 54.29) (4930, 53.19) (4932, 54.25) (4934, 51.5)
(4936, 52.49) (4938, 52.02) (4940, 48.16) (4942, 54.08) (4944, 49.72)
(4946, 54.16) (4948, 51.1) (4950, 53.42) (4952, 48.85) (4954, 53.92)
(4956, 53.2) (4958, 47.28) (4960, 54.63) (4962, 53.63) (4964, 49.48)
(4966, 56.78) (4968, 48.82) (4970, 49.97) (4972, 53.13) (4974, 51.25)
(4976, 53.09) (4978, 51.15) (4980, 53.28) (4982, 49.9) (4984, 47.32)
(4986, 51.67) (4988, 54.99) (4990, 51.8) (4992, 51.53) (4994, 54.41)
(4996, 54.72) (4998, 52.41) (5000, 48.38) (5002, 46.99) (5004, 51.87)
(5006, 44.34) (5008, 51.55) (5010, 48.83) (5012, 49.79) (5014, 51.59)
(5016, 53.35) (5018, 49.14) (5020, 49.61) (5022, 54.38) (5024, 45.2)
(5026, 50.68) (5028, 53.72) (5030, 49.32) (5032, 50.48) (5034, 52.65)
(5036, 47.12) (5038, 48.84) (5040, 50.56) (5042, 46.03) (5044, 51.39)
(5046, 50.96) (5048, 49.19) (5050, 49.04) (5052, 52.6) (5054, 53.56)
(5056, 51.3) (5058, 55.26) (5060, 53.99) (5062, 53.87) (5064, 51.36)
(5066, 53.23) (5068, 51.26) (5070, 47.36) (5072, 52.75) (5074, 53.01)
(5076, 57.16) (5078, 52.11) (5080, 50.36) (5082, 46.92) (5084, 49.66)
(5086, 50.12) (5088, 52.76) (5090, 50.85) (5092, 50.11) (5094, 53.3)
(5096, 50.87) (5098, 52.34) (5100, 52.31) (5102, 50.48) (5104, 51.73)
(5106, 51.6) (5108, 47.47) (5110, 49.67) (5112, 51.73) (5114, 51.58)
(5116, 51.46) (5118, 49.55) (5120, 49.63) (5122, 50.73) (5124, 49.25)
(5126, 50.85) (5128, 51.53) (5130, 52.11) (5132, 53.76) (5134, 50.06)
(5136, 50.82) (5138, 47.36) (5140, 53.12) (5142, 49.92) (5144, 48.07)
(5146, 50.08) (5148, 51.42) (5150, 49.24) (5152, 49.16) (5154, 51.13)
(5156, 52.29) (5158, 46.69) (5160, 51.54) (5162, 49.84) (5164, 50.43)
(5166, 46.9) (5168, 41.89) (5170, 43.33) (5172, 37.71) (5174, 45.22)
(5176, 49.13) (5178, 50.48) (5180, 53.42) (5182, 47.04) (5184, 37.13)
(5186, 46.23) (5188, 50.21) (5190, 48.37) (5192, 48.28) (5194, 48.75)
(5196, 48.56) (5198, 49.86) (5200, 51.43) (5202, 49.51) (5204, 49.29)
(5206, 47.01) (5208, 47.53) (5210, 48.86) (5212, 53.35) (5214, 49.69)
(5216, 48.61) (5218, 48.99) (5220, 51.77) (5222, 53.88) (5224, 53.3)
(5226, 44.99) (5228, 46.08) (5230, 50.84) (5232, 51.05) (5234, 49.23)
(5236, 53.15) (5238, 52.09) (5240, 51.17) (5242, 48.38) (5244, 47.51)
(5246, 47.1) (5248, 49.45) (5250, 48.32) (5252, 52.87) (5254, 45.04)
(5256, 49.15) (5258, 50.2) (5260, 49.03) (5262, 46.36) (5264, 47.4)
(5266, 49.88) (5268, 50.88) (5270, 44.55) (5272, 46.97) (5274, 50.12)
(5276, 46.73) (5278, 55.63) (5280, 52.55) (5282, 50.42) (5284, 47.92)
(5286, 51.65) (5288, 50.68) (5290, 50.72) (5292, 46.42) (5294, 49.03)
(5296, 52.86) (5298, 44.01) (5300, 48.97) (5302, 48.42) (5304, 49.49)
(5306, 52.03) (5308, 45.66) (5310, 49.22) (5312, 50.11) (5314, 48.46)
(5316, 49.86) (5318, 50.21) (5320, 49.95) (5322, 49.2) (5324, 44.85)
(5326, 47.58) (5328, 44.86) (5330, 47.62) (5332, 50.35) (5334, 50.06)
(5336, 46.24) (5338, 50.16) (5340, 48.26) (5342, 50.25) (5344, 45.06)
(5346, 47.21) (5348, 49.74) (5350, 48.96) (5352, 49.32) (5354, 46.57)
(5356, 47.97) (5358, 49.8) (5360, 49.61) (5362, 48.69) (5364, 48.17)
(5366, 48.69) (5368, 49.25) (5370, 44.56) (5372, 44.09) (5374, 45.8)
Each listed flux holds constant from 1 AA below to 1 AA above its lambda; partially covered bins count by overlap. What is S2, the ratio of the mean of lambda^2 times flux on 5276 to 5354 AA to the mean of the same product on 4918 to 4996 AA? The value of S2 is 1.09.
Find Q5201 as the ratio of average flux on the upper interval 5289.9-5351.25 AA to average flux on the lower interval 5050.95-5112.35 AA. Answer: 0.94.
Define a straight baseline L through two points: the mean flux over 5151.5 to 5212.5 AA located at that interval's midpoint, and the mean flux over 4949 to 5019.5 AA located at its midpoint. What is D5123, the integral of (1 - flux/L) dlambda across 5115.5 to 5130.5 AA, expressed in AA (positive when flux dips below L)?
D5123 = -0.5 AA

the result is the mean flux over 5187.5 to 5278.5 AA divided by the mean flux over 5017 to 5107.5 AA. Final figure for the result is 0.97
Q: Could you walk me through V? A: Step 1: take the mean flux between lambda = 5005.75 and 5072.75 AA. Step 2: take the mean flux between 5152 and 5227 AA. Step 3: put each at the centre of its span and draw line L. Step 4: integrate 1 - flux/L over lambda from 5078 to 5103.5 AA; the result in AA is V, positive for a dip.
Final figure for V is -0.5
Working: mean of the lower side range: 50.8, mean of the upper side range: 48.5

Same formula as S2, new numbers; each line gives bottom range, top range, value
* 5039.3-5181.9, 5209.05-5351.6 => 1.04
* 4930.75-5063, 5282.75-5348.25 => 1.07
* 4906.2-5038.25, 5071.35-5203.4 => 1.03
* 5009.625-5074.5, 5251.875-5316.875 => 1.06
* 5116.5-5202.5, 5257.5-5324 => 1.06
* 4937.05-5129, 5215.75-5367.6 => 1.06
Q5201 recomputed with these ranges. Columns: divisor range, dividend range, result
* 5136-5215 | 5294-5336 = 1.00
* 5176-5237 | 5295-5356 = 0.99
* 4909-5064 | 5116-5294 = 0.96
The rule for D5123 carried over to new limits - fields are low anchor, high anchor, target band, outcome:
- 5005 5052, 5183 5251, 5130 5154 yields -0.5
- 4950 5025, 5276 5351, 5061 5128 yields -0.9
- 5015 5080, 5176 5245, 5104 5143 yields -0.3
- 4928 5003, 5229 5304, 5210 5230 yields -0.1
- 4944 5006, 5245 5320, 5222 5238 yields -0.2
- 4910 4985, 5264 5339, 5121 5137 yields -0.2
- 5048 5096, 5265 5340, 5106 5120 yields 0.3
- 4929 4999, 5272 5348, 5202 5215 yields 0.1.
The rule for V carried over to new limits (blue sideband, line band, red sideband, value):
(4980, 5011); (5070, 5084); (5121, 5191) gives -0.50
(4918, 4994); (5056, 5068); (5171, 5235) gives -0.66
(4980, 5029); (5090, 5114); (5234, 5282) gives -0.39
